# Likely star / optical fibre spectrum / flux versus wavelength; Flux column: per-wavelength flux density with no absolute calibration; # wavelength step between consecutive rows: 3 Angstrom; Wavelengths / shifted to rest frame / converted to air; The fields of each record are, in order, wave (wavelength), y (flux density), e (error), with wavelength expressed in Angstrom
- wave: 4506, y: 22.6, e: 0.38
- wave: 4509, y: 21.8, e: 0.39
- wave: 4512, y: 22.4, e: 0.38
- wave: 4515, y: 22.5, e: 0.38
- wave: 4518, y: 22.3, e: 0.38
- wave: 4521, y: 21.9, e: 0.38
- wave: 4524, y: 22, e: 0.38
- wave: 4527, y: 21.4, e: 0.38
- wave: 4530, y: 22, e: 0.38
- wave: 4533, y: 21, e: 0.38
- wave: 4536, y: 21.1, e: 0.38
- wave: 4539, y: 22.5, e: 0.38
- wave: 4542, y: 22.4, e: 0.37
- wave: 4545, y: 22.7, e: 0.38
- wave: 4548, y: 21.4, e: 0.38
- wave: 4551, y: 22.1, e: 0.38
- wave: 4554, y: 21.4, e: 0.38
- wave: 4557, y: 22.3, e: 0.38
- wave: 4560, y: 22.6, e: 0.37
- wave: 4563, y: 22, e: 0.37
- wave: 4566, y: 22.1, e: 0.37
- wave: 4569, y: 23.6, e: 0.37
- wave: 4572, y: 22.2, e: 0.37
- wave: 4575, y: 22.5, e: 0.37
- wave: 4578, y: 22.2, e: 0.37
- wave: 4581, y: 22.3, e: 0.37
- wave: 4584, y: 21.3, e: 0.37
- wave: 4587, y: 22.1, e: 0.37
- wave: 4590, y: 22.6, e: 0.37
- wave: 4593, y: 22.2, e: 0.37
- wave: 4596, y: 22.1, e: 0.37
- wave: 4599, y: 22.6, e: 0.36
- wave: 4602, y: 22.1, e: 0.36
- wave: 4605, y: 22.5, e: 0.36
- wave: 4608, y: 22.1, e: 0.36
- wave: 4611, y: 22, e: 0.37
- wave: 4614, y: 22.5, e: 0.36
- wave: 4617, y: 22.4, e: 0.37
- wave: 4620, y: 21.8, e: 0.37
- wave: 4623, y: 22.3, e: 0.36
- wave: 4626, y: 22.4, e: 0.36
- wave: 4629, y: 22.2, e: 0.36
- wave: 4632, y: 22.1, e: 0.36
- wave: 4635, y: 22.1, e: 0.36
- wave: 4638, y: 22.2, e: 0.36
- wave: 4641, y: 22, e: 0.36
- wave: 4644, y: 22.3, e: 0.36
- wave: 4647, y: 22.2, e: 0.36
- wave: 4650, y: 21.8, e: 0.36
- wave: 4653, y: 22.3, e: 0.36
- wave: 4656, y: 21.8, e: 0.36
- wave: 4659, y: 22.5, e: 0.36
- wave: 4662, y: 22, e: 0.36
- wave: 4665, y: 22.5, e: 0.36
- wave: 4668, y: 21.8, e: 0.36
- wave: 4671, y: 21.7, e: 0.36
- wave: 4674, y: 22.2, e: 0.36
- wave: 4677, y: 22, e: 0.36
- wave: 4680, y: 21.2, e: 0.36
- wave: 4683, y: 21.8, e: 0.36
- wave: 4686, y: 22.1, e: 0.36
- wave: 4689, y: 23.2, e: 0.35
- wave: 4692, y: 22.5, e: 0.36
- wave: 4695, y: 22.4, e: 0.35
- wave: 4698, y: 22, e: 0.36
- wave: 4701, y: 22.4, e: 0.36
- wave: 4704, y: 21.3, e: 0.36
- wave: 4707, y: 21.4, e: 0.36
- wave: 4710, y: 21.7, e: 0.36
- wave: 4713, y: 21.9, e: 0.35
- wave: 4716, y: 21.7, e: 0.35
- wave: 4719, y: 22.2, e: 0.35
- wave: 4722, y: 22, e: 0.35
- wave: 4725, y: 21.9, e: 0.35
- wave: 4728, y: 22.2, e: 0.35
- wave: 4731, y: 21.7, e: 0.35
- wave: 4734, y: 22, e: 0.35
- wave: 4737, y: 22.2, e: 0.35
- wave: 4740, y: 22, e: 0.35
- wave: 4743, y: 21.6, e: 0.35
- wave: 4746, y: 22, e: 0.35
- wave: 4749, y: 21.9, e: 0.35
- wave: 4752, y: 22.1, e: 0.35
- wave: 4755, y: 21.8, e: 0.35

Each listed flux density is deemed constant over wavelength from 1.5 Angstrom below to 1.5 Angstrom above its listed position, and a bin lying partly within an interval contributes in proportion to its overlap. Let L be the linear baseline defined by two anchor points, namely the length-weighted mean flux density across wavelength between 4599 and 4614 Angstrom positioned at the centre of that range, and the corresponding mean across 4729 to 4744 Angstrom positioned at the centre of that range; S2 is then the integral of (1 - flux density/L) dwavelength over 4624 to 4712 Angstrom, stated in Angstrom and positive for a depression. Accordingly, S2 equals 0.1 Angstrom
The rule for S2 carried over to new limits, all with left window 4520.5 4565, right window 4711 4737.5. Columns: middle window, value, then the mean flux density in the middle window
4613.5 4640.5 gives -0.3 Angstrom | 22.2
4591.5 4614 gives -0.3 Angstrom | 22.2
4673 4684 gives 0.1 Angstrom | 21.8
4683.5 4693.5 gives -0.3 Angstrom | 22.5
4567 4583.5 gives -0.4 Angstrom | 22.5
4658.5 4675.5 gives -0.1 Angstrom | 22.1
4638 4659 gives -0.2 Angstrom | 22.1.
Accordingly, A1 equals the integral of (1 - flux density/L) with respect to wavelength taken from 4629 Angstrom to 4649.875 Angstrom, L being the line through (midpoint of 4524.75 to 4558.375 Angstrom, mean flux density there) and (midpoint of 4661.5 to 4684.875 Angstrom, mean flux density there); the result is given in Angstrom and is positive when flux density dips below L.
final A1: -0.2 Angstrom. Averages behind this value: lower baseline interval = 21.8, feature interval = 22.1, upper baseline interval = 21.9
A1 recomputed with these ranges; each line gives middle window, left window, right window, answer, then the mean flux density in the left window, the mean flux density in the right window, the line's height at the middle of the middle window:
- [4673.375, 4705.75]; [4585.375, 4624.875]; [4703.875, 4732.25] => -0.2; 22.3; 21.8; 21.9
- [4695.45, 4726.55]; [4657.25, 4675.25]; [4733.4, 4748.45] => 0.2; 22.1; 22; 22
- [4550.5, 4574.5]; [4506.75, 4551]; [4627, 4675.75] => -0.3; 22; 22.1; 22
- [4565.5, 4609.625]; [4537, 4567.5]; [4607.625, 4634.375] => -0.3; 22.1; 22.2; 22.2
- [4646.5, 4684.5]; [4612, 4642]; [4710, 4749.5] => 0.2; 22.2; 21.9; 22.1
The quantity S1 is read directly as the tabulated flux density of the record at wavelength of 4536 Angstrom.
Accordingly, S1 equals 21.1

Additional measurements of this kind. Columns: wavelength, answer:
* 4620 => 21.8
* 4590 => 22.6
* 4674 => 22.2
